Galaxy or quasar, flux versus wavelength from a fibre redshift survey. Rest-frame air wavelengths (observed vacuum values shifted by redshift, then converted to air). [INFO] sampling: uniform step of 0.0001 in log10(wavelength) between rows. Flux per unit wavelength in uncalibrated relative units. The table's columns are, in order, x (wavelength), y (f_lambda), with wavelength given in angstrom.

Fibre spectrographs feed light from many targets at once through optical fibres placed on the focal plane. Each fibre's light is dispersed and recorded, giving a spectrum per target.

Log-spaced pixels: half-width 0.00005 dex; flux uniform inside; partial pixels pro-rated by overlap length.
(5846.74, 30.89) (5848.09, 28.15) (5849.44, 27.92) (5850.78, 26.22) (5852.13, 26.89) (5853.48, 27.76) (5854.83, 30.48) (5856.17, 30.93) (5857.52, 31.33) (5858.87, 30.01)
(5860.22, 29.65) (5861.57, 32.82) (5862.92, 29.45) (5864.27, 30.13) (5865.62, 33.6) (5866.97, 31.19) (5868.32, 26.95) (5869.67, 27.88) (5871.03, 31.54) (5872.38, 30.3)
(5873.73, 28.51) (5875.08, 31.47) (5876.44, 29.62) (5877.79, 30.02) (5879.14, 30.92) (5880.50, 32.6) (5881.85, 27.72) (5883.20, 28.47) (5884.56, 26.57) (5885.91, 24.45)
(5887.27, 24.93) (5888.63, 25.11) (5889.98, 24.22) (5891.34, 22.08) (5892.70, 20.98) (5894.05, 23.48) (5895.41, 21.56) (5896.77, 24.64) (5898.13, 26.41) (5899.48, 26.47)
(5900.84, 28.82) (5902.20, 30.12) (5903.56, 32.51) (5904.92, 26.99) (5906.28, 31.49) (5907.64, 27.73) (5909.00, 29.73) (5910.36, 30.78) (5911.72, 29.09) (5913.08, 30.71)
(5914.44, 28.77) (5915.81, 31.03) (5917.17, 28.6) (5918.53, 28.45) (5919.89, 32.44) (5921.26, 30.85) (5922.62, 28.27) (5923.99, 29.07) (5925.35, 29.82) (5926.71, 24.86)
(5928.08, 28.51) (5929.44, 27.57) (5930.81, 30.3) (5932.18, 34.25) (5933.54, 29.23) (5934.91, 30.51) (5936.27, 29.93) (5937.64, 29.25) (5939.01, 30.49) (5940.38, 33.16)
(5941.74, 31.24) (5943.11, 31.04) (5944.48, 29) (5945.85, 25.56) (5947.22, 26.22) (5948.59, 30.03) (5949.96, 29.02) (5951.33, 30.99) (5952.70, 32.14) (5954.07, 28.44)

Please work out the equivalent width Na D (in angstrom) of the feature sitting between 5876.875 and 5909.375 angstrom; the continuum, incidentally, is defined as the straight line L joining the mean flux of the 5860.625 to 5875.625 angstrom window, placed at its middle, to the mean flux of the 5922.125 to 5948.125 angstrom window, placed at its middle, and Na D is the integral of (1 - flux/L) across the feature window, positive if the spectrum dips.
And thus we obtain 3.2 angstrom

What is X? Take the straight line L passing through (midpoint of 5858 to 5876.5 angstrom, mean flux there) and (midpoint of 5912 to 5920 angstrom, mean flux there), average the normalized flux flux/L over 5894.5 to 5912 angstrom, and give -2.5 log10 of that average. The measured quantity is 0.07 mag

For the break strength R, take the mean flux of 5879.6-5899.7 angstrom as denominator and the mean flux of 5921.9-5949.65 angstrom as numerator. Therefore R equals 1.2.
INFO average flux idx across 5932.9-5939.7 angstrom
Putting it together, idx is 29.9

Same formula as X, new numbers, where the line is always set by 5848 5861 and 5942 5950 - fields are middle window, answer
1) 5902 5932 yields -0.03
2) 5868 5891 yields 0.02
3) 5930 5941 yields -0.08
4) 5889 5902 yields 0.17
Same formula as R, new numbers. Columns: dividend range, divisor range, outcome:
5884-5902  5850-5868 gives 0.83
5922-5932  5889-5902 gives 1.17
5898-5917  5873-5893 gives 1.08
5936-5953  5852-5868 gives 0.98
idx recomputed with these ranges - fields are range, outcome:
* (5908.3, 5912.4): 29.9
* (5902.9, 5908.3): 29.7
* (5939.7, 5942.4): 32.3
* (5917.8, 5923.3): 30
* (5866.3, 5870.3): 28.7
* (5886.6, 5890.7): 24.7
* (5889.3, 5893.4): 22.5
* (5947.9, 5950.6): 29.5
